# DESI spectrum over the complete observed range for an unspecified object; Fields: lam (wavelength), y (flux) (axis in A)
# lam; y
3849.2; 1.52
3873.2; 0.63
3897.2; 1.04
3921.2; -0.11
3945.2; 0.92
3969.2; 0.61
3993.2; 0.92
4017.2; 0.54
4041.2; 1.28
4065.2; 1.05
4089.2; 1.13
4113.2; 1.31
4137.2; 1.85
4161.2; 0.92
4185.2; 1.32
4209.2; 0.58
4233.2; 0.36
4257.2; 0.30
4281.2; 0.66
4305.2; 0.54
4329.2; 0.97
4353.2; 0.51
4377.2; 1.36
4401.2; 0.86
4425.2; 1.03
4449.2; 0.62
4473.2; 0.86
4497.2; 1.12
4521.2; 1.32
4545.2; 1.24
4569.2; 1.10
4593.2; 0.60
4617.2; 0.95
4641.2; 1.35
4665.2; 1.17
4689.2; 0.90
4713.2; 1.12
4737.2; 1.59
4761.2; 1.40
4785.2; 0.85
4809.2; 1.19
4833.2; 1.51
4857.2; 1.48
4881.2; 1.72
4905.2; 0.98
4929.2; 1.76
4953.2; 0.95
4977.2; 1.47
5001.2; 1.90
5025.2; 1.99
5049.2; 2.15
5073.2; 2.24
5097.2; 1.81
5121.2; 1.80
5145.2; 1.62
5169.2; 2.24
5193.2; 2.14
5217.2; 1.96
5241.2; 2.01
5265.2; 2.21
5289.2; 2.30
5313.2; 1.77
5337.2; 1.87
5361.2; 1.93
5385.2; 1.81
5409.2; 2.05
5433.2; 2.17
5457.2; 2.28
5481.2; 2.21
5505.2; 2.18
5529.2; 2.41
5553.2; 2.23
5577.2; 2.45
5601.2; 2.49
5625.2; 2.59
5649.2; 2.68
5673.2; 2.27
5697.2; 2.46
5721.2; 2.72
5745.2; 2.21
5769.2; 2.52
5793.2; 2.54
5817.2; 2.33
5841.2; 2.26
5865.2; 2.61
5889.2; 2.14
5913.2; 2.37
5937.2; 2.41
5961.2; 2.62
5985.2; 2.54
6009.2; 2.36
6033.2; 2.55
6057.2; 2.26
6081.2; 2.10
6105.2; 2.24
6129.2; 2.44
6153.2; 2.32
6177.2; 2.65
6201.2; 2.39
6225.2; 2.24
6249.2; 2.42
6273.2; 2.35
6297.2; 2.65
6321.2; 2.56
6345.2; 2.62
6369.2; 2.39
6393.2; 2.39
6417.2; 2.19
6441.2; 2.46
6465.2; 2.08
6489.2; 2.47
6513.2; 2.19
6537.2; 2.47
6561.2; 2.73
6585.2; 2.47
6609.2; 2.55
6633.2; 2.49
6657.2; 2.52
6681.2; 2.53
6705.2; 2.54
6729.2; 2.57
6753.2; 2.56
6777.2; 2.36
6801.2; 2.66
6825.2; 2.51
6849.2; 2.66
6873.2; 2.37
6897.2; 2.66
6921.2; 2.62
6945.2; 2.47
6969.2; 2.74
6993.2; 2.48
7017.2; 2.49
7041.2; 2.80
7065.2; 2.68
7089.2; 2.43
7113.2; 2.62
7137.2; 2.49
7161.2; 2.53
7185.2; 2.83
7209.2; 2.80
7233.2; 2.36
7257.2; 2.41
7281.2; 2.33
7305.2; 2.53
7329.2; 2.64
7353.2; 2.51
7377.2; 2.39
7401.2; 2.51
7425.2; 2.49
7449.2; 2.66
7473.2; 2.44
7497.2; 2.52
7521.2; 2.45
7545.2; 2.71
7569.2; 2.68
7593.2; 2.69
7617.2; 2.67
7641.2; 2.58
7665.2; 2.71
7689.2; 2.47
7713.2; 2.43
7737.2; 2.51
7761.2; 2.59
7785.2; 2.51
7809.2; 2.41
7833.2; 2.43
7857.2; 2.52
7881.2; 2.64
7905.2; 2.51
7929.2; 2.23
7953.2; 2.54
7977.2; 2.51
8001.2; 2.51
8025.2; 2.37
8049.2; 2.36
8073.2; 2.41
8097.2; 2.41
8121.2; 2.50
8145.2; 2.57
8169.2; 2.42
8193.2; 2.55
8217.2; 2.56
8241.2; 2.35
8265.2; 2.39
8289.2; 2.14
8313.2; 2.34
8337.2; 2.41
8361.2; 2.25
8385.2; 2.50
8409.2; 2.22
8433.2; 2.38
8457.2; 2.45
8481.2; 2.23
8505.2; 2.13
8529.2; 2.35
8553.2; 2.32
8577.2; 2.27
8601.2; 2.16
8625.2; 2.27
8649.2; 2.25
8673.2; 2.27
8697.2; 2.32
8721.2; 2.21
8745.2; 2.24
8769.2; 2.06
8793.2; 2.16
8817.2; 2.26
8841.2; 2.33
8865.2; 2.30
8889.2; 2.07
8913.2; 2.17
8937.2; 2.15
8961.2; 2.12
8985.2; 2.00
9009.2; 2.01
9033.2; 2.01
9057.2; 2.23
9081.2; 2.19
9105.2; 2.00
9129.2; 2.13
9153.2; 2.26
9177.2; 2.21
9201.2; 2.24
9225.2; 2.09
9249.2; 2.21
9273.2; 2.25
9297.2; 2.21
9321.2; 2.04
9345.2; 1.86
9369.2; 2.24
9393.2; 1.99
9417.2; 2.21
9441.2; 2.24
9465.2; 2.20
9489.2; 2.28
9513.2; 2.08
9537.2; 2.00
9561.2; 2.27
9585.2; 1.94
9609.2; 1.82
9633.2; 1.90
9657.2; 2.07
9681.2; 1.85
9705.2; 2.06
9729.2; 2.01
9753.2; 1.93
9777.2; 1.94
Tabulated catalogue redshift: 0.248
